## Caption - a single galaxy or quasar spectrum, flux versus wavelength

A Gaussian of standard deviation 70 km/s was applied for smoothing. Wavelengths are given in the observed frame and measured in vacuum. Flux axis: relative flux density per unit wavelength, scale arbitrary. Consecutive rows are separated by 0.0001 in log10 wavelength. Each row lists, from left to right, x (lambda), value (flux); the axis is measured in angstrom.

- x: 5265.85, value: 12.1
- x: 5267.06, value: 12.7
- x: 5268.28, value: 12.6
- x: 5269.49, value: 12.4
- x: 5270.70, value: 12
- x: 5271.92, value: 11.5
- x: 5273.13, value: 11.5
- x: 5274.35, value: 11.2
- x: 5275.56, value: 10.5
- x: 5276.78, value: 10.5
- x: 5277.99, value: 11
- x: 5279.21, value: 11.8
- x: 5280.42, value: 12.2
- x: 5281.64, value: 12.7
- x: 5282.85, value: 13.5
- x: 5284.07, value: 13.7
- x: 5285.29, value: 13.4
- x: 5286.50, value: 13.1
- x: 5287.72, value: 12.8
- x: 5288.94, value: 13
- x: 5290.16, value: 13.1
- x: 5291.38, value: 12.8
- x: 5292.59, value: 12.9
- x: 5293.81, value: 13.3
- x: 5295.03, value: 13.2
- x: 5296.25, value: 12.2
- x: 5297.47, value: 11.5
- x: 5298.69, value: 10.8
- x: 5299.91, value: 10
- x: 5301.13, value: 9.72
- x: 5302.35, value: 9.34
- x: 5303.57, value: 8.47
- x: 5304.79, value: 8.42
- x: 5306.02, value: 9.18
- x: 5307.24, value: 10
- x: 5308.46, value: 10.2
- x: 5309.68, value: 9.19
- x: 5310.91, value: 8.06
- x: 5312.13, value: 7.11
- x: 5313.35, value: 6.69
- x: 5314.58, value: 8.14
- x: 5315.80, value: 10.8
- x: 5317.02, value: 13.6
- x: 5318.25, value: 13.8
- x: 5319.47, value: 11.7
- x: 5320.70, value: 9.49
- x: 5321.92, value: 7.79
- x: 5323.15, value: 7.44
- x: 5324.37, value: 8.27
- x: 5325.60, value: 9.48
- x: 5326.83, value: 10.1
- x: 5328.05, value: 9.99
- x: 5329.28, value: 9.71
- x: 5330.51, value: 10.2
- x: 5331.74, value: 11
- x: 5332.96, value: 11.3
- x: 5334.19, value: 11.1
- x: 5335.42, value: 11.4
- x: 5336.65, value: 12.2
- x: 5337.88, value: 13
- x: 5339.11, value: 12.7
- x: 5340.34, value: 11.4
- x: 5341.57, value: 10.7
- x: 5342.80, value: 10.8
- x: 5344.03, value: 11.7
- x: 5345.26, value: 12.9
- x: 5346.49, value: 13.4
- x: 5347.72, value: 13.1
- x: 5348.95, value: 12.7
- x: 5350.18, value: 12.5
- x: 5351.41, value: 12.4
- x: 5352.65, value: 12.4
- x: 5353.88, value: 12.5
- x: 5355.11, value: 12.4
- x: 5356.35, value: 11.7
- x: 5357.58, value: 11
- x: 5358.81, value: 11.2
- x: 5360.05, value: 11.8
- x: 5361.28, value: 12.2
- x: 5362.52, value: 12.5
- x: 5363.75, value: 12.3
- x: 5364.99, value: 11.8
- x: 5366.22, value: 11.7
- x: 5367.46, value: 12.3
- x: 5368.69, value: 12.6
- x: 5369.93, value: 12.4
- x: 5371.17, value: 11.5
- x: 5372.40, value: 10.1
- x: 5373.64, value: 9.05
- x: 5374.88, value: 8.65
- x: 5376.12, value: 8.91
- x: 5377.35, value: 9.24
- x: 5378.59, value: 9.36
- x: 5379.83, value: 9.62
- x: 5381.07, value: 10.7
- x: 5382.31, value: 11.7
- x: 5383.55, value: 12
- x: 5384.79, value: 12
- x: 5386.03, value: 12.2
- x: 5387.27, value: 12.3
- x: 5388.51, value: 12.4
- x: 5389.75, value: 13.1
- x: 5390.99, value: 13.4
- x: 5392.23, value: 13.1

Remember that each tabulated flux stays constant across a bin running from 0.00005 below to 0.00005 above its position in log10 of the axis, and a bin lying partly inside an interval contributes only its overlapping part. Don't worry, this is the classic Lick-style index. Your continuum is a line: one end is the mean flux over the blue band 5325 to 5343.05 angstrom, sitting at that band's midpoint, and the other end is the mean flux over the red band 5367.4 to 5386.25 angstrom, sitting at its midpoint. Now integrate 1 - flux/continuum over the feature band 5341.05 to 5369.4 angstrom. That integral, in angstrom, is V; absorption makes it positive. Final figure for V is -3.3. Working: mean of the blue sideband 11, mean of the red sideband 10.7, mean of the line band 12.1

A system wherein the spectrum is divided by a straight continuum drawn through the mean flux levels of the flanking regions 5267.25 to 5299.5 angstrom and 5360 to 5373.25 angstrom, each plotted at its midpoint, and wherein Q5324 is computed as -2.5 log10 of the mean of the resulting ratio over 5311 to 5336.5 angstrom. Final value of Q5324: 0.210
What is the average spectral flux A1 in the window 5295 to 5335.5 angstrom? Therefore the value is 9.92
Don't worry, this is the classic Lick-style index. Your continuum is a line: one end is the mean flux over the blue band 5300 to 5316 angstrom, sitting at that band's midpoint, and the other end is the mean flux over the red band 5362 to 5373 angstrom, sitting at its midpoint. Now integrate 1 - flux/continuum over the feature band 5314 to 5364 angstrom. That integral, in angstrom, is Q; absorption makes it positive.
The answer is -4.2 angstrom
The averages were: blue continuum 8.86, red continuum 11.9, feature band 11.3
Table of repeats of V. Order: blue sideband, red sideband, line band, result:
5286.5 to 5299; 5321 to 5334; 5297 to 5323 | 3.3 angstrom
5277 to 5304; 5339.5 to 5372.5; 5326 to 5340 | 1.0 angstrom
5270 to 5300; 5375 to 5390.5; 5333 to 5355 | -1.2 angstrom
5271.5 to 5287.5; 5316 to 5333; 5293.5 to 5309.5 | 1.2 angstrom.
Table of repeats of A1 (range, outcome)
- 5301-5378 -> 10.8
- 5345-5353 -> 12.8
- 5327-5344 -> 11.2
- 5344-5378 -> 11.7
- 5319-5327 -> 9.08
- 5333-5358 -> 12.1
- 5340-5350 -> 12.1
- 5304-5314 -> 8.6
